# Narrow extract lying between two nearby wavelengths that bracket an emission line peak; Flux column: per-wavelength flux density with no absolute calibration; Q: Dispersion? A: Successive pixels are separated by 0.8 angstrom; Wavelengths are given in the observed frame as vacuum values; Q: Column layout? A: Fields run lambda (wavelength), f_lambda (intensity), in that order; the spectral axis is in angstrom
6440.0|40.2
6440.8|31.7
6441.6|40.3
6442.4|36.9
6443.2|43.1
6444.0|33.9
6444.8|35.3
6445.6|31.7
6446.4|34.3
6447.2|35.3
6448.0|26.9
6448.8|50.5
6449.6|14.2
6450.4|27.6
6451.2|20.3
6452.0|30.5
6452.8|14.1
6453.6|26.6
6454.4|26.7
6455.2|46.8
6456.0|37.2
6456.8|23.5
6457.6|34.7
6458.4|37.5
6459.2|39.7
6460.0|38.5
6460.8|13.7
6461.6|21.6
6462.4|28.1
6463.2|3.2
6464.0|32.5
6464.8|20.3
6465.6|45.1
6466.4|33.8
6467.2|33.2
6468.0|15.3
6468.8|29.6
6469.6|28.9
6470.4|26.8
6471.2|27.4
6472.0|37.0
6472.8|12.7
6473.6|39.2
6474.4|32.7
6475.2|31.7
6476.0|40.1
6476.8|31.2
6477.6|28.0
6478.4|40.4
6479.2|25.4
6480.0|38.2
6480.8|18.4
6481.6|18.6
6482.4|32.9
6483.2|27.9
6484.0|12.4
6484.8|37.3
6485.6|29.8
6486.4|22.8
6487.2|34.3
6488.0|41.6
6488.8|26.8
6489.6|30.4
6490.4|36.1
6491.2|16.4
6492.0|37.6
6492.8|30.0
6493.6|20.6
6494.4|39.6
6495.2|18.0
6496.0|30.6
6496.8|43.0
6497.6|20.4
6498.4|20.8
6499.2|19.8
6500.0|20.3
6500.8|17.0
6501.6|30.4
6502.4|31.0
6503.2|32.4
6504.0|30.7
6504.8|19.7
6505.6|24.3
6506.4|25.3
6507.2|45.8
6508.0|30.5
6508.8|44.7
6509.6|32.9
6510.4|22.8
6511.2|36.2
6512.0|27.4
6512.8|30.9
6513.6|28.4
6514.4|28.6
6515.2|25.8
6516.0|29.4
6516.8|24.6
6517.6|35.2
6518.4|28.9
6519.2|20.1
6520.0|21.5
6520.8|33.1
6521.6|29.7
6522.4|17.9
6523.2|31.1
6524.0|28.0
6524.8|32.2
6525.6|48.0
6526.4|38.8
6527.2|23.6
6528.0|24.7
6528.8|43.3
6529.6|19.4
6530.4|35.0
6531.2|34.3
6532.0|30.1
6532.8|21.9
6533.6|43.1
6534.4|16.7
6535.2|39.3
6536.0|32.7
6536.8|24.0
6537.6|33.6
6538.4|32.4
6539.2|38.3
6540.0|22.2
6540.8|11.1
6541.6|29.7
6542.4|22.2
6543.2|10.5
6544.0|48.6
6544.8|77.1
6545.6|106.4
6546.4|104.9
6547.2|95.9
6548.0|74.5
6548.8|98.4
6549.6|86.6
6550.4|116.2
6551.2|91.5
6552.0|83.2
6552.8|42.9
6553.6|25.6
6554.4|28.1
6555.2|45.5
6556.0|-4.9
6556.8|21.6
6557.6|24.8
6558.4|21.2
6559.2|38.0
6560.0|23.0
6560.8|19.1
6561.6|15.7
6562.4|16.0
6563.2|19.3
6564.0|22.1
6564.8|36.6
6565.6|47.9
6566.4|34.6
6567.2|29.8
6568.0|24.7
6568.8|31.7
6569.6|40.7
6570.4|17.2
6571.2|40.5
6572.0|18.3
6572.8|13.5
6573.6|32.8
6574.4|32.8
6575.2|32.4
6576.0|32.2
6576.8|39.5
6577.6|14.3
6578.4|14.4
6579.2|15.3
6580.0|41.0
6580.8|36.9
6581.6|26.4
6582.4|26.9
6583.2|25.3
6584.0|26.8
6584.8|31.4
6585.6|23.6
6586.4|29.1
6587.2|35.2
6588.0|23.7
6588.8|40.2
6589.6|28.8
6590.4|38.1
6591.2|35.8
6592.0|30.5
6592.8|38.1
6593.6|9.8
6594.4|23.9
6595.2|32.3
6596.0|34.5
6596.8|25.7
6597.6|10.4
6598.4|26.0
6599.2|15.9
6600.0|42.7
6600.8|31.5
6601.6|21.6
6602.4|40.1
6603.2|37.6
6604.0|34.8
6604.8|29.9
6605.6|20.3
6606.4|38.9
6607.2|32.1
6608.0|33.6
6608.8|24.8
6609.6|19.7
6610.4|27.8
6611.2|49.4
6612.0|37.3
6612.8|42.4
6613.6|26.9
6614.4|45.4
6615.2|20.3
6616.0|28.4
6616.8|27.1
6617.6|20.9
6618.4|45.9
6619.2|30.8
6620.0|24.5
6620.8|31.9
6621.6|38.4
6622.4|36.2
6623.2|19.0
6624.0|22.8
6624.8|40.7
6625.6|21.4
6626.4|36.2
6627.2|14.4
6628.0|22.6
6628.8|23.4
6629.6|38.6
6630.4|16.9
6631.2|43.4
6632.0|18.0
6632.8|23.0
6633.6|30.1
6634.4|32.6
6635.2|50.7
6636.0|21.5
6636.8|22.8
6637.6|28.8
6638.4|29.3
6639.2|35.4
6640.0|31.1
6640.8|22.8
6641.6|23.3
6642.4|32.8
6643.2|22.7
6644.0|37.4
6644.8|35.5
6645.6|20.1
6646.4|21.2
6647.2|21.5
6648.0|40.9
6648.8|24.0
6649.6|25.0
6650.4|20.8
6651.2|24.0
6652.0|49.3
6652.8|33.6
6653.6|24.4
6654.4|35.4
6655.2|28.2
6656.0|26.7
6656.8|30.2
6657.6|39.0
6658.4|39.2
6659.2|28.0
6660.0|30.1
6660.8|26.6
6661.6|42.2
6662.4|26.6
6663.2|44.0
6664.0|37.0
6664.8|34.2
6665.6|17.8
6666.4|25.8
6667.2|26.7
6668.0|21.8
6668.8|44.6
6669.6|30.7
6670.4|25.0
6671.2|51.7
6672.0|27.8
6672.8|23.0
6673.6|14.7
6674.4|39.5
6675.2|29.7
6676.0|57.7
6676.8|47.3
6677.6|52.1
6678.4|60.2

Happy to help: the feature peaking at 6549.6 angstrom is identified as H-beta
